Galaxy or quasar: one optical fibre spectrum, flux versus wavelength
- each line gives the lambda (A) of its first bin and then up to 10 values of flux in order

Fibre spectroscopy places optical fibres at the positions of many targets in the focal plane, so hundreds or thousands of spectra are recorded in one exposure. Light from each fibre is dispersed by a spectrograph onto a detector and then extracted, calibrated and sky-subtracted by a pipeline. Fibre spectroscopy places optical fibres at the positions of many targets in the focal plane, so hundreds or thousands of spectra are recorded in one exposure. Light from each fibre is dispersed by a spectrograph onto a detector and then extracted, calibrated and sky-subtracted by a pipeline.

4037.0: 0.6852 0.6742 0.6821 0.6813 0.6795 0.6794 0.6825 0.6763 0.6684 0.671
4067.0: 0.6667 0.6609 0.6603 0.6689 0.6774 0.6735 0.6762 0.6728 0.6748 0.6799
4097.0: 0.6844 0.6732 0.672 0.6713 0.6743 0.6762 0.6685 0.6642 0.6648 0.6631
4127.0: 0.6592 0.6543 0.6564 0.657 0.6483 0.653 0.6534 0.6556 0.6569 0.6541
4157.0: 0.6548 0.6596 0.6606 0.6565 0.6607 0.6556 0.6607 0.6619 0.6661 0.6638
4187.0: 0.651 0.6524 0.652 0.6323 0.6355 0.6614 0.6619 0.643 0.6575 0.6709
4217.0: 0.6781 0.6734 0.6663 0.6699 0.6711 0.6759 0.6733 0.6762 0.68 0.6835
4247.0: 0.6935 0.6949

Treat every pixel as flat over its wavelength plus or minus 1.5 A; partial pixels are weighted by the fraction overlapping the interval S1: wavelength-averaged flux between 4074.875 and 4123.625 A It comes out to 0.673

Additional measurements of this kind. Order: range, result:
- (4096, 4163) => 0.662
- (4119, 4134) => 0.66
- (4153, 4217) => 0.656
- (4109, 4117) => 0.672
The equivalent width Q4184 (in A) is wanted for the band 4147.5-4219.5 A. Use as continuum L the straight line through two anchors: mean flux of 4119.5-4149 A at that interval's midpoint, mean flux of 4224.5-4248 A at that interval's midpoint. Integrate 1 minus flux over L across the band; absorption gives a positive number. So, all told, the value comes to 1.04 A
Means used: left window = 0.657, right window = 0.678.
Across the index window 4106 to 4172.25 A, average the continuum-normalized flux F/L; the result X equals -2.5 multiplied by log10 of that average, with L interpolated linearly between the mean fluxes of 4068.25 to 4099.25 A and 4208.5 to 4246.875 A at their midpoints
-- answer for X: 0.02 mag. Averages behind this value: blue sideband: 0.673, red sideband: 0.673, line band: 0.66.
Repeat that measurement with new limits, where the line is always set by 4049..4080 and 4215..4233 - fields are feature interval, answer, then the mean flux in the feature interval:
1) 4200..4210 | 0.03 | 0.655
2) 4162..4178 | 0.02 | 0.659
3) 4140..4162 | 0.03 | 0.655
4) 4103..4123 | 0.00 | 0.67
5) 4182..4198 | 0.04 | 0.65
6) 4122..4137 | 0.02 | 0.658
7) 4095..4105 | -0.01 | 0.676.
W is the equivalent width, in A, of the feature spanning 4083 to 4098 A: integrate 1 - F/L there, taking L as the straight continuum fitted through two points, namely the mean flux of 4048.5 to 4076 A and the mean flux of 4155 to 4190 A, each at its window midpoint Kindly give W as -0.21 A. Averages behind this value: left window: 0.671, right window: 0.659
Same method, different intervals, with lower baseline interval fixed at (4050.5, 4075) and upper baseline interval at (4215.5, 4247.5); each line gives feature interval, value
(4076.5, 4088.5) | -0.06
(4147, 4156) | 0.24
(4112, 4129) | 0.19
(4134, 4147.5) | 0.40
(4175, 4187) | 0.22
